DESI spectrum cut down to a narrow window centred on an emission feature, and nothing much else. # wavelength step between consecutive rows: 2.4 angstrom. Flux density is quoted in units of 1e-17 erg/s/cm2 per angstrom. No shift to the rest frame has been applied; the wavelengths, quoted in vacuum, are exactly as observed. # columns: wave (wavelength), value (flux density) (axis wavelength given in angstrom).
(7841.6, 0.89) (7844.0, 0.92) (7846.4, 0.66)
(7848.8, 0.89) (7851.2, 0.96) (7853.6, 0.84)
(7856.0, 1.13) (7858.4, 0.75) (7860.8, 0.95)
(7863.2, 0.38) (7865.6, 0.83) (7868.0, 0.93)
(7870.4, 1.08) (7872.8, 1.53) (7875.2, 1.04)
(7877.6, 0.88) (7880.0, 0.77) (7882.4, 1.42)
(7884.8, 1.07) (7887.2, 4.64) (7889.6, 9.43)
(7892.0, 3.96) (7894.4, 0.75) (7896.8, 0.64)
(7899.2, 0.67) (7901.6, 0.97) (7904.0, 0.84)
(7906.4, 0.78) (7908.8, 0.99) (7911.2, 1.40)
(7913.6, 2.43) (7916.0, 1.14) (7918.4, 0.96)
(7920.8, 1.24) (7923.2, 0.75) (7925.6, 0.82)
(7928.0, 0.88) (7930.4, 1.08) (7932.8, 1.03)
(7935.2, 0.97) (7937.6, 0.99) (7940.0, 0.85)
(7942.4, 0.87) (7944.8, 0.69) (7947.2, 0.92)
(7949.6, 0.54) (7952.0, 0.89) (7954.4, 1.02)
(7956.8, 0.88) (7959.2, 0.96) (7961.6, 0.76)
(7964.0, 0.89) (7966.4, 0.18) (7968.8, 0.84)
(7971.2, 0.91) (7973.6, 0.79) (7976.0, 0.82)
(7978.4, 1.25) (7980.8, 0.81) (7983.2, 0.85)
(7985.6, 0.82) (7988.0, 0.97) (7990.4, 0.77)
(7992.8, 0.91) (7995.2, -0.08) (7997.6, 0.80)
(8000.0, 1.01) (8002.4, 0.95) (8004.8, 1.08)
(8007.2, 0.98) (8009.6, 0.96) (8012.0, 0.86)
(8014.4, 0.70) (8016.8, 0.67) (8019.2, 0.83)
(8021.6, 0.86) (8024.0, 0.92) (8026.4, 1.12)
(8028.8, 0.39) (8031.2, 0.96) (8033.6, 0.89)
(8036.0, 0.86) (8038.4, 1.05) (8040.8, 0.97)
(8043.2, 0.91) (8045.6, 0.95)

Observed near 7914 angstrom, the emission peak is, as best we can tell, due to [N II]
